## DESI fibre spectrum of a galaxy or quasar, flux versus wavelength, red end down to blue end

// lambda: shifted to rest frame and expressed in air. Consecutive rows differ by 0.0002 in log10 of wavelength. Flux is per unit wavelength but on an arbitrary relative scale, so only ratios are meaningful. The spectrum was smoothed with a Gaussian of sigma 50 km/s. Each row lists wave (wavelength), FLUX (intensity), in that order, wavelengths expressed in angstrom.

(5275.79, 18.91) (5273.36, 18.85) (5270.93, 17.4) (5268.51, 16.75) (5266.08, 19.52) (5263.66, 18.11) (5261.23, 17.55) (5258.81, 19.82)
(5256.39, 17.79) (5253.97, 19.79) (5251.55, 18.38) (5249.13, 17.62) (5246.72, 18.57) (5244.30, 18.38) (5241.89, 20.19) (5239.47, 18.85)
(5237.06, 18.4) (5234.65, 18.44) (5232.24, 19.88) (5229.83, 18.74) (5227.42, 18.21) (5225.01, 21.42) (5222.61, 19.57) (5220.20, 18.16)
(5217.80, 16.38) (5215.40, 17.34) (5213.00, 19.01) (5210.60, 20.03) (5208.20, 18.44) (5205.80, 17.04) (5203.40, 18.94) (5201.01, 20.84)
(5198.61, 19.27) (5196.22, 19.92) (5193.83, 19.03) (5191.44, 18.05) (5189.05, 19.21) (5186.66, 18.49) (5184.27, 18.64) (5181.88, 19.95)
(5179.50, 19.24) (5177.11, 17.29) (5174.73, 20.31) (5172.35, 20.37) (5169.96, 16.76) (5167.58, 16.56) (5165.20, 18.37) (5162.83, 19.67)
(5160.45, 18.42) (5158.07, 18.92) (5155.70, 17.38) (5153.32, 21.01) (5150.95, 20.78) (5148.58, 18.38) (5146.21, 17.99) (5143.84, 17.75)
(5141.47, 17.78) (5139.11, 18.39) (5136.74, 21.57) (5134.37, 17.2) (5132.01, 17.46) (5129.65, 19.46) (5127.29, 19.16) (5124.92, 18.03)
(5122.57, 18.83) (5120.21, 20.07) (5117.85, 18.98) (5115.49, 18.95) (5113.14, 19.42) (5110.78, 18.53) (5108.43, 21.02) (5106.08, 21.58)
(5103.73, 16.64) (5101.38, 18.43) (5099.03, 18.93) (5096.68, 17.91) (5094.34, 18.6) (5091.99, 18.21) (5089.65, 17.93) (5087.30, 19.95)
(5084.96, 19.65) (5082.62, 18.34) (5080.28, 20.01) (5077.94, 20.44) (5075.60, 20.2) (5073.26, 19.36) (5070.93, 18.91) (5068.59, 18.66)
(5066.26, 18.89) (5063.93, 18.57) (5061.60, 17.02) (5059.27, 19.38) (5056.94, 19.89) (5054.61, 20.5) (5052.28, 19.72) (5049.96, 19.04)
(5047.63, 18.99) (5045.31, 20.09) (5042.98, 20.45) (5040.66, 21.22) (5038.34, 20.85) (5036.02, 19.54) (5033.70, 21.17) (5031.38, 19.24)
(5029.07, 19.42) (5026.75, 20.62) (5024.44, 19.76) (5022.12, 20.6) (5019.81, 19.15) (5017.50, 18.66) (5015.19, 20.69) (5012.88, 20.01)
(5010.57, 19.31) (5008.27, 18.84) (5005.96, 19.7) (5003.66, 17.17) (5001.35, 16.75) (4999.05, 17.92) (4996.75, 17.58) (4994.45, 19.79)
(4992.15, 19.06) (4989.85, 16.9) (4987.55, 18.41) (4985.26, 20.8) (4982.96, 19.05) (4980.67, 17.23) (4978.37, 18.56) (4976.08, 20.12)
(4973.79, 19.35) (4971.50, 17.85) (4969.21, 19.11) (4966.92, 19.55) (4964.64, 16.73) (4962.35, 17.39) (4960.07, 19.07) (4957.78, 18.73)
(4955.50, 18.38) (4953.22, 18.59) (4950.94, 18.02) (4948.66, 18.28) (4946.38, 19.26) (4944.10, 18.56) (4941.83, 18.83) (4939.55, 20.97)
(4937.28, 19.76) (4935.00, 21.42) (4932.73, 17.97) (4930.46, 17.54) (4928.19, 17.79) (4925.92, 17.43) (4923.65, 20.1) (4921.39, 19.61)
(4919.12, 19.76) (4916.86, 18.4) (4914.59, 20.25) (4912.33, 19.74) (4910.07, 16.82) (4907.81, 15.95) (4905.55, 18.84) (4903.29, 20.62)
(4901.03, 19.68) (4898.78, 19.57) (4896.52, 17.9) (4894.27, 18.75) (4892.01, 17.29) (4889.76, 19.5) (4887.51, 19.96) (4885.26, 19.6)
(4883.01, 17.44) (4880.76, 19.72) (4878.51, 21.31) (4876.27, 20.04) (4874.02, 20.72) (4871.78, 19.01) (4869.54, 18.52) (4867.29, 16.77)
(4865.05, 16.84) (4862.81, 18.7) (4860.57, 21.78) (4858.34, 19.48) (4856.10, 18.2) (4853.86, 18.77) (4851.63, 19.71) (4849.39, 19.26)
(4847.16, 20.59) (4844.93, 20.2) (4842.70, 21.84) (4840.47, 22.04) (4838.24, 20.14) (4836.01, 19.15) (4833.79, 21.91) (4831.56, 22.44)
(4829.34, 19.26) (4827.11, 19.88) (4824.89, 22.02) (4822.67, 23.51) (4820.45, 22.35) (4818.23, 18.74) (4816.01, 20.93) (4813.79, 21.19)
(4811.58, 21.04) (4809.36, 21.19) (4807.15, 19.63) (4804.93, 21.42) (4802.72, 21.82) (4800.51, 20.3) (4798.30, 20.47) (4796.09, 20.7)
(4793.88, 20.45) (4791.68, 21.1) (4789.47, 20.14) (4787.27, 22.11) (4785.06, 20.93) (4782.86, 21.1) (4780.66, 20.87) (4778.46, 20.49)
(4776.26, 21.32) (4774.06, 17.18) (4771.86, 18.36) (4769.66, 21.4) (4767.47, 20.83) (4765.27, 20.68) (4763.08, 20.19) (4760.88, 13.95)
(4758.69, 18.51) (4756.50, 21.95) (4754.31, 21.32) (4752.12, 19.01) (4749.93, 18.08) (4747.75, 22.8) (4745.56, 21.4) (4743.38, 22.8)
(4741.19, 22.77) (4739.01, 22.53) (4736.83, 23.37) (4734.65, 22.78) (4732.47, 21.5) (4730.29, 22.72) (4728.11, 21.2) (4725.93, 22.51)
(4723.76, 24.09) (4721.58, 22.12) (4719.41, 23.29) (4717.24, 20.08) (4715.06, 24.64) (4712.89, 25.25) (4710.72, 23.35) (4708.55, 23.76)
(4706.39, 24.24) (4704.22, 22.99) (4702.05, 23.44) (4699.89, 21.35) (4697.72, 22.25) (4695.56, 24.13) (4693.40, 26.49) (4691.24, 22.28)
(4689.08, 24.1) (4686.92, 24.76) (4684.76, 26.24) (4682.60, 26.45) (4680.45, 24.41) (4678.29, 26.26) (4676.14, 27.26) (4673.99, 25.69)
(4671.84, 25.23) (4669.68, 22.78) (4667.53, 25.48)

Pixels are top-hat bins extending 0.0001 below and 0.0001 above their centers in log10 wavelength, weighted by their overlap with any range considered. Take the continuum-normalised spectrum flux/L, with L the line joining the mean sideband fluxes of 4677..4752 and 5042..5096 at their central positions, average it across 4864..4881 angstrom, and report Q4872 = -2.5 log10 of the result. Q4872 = 0.13 mag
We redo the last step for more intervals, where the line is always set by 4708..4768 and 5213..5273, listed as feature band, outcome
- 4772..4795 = 0.05 mag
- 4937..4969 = 0.09 mag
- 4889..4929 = 0.10 mag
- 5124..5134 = 0.05 mag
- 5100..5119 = 0.01 mag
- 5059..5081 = 0.03 mag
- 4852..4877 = 0.10 mag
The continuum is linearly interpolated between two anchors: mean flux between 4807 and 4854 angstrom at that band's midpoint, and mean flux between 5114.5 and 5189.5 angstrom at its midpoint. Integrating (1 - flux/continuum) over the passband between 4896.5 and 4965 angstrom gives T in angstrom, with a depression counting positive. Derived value 4.6 angstrom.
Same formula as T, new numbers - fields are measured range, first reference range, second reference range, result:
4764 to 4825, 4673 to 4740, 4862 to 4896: 1.38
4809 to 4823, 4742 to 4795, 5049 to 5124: -0.72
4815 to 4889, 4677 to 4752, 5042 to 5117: 5.72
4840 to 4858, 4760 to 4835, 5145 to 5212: 0.35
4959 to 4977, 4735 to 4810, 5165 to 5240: 1.07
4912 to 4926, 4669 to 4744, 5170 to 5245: 1.44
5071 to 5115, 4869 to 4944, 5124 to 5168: -0.90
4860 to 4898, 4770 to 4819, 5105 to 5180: 2.14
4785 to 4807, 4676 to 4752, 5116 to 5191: 1.50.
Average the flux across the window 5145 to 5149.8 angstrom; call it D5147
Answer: 18.2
